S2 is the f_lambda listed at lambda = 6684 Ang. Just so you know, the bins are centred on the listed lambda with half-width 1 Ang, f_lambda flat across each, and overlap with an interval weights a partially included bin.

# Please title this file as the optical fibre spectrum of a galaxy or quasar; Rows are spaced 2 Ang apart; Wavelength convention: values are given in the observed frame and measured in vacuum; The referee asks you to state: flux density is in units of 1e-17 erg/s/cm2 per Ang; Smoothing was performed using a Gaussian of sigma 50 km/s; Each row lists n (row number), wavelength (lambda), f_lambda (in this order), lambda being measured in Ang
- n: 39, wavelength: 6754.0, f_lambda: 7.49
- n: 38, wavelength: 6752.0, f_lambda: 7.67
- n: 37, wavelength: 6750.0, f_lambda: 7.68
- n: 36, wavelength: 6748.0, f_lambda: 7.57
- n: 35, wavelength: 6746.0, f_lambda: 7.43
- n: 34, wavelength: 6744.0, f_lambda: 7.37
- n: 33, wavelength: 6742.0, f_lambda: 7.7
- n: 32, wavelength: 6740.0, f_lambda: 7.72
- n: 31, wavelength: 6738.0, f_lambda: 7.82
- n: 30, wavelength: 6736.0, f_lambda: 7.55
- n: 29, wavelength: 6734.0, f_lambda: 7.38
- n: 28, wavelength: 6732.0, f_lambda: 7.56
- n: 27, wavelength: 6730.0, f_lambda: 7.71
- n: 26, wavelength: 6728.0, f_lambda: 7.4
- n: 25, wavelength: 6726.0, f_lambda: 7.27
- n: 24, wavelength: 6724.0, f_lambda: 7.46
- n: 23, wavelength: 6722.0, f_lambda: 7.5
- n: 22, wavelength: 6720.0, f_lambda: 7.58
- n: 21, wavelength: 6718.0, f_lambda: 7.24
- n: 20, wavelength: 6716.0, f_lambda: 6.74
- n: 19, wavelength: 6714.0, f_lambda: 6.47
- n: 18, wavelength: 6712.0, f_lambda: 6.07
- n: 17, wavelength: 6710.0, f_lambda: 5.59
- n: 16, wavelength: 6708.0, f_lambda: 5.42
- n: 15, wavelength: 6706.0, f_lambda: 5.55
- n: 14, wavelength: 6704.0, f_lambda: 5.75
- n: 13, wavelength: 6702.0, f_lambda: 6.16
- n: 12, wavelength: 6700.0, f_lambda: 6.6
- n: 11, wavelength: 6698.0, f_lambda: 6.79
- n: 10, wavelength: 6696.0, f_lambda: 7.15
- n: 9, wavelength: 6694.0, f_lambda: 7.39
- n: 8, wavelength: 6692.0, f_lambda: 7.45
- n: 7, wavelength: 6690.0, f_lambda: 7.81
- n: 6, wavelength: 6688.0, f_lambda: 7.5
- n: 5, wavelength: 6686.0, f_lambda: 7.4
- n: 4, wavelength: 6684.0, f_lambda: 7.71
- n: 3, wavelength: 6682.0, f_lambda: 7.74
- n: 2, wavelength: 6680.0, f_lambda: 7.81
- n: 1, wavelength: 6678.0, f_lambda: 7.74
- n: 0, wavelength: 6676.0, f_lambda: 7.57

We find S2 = 7.71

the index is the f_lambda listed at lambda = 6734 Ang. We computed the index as 7.38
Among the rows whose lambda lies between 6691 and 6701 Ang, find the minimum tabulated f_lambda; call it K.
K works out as 6.6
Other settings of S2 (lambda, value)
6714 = 6.47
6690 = 7.81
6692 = 7.45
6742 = 7.7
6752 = 7.67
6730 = 7.71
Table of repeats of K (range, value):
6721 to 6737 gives 7.27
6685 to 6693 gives 7.4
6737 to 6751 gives 7.37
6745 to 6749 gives 7.43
